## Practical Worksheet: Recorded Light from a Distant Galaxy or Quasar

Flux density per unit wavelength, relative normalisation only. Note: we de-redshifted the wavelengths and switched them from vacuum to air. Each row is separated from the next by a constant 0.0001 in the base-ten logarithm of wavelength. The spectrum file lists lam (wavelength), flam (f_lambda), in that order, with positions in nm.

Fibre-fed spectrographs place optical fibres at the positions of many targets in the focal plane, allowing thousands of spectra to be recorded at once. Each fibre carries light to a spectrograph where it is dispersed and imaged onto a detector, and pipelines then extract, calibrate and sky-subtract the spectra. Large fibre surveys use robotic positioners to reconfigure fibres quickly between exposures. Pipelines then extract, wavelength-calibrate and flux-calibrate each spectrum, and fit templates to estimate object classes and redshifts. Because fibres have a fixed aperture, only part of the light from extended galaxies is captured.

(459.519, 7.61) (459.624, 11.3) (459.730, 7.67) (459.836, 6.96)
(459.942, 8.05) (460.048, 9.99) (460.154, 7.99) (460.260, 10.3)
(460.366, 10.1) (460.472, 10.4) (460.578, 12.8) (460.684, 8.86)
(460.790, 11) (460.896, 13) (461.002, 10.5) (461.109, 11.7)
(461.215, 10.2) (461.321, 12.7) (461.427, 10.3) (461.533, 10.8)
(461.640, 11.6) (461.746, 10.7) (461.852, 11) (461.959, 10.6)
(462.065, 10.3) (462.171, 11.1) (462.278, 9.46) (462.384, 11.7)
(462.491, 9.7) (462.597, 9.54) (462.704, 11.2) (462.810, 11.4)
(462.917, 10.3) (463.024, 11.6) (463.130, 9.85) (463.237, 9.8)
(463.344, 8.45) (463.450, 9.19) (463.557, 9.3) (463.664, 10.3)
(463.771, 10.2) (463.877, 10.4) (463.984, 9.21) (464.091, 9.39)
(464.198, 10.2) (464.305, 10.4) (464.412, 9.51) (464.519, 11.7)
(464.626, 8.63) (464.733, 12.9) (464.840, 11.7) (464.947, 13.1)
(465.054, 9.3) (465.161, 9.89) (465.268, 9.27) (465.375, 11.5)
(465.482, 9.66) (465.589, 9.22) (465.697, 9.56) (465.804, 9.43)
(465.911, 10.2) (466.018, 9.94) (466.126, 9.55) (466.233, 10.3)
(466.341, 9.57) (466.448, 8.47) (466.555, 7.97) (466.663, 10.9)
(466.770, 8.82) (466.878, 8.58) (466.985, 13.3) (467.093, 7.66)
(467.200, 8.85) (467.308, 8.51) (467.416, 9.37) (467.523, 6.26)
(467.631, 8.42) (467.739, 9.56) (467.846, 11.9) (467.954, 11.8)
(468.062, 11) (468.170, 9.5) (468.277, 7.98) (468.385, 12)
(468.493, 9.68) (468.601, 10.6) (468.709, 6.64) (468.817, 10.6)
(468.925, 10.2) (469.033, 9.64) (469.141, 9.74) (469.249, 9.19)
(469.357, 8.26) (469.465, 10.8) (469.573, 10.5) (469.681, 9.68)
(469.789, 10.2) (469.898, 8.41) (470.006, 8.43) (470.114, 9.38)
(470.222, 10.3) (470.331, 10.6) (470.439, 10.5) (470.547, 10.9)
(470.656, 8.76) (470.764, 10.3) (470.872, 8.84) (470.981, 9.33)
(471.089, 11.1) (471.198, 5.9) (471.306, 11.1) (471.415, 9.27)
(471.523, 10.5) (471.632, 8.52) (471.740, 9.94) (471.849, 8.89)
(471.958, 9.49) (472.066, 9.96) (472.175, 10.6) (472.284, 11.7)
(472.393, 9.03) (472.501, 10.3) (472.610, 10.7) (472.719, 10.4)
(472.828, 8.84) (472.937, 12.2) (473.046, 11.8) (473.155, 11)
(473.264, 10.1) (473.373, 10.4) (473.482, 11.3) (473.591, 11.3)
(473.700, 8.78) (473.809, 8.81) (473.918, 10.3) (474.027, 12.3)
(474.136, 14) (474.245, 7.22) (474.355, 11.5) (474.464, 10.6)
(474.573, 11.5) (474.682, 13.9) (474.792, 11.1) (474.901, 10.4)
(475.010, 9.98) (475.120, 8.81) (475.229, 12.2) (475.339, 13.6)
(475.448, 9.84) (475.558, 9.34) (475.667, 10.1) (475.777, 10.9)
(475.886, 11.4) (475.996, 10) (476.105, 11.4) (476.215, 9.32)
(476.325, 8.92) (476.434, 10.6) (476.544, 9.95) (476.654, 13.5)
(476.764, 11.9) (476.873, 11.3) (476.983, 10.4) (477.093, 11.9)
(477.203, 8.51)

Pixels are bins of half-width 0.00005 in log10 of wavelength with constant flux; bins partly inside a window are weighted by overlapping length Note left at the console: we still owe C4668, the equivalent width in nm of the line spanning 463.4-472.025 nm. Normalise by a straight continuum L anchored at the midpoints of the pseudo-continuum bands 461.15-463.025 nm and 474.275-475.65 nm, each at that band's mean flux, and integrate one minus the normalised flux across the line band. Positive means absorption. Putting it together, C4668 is 0.87 nm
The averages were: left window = 10.8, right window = 11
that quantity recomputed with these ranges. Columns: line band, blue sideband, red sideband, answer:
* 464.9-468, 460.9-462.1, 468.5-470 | 0.126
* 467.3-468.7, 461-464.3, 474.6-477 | 0.121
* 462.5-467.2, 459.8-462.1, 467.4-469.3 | 0.020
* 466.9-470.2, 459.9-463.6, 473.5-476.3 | 0.311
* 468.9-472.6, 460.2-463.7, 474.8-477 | 0.328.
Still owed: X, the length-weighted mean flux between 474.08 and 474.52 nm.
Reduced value 10.8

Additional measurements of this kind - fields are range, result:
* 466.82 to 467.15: 9.83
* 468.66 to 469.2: 9.39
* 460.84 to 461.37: 11.6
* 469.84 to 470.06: 8.43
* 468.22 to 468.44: 10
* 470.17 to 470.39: 10.4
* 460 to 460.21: 8.98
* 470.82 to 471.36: 9.25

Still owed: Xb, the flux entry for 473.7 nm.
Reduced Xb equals 8.78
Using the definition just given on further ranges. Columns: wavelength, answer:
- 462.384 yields 11.7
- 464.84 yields 11.7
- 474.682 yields 13.9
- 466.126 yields 9.55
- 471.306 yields 11.1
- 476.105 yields 11.4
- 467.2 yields 8.85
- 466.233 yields 10.3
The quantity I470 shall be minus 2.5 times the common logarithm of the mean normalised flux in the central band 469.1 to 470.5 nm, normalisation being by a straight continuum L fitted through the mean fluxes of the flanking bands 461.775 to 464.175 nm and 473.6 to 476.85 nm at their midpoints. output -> 0.09 mag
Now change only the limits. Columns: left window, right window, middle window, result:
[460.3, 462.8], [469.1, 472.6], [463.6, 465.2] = 0.005 mag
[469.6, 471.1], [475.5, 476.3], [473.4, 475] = -0.080 mag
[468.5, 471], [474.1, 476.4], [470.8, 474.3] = 0.009 mag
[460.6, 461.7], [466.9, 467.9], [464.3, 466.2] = -0.041 mag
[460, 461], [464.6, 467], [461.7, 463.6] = 0.003 mag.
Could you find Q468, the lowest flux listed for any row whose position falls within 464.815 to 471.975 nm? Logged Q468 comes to 5.9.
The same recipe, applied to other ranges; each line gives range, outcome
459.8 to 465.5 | 6.96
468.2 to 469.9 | 6.64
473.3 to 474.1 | 8.78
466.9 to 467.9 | 6.26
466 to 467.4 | 7.66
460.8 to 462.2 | 10.2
